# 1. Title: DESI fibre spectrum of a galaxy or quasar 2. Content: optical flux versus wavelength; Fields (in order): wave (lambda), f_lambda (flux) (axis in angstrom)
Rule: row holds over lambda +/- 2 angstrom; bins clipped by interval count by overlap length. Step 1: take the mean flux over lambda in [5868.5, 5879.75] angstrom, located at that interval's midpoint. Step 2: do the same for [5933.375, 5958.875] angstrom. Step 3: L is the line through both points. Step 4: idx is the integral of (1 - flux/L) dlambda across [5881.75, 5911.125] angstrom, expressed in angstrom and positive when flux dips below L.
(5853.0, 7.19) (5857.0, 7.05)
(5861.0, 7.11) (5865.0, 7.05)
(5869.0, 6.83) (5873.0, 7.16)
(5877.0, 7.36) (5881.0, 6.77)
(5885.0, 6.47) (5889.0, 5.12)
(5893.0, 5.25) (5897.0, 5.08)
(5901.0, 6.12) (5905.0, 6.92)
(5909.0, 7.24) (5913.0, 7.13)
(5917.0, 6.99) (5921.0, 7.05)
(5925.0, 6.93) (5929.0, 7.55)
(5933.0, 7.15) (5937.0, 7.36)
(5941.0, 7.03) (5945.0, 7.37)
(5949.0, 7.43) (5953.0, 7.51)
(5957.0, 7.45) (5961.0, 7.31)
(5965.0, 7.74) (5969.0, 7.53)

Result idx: 4.63 angstrom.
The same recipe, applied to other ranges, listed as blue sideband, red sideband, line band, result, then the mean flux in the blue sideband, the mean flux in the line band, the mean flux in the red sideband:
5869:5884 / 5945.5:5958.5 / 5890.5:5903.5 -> 2.9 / 7.02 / 5.52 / 7.45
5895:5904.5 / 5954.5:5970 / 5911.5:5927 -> -1.7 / 5.81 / 7.02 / 7.51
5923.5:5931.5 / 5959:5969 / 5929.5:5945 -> 0.2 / 7.25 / 7.24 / 7.53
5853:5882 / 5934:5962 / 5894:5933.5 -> 2.5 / 7.07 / 6.76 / 7.35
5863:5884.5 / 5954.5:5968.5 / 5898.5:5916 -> 0.9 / 6.99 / 6.81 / 7.5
